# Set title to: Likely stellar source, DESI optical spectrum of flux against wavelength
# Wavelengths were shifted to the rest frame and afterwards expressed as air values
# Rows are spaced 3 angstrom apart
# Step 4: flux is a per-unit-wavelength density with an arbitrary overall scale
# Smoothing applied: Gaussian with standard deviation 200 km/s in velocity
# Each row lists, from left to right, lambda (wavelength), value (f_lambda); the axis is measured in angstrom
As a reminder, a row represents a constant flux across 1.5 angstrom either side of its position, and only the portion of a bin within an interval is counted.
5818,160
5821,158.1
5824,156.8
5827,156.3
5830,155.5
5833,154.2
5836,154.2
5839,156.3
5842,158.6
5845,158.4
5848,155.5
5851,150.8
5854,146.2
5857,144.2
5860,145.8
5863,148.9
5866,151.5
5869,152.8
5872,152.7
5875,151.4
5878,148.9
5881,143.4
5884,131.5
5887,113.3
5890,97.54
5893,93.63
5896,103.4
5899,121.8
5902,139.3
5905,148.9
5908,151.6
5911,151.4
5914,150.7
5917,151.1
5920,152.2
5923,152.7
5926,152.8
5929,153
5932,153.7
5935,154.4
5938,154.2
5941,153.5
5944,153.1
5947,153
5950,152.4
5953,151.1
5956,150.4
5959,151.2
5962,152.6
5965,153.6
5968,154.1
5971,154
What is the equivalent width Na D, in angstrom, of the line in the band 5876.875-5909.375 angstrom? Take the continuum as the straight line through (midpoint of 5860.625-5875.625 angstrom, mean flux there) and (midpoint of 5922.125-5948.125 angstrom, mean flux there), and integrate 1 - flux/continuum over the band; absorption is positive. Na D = 5.5 angstrom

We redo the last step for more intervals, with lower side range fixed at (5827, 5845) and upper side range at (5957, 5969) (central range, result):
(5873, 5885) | 0.79 angstrom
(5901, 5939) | 0.61 angstrom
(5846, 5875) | 1.00 angstrom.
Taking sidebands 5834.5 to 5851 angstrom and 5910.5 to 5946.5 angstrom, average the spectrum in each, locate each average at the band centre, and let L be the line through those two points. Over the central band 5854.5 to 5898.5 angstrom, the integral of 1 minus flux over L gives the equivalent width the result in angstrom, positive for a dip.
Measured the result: 5.86 angstrom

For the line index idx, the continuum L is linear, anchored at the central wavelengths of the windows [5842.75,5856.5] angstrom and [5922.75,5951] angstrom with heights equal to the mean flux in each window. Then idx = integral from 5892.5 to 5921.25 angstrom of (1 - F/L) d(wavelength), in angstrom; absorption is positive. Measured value 2.87 angstrom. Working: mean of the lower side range 152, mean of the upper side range 153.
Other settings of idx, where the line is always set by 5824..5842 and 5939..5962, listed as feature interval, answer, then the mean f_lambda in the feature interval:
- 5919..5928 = 0.0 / 153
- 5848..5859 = 0.5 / 148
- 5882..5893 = 3.0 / 113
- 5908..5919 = 0.2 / 151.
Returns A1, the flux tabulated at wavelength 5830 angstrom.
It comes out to 155.5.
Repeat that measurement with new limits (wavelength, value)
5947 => 153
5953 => 151.1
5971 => 154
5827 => 156.3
